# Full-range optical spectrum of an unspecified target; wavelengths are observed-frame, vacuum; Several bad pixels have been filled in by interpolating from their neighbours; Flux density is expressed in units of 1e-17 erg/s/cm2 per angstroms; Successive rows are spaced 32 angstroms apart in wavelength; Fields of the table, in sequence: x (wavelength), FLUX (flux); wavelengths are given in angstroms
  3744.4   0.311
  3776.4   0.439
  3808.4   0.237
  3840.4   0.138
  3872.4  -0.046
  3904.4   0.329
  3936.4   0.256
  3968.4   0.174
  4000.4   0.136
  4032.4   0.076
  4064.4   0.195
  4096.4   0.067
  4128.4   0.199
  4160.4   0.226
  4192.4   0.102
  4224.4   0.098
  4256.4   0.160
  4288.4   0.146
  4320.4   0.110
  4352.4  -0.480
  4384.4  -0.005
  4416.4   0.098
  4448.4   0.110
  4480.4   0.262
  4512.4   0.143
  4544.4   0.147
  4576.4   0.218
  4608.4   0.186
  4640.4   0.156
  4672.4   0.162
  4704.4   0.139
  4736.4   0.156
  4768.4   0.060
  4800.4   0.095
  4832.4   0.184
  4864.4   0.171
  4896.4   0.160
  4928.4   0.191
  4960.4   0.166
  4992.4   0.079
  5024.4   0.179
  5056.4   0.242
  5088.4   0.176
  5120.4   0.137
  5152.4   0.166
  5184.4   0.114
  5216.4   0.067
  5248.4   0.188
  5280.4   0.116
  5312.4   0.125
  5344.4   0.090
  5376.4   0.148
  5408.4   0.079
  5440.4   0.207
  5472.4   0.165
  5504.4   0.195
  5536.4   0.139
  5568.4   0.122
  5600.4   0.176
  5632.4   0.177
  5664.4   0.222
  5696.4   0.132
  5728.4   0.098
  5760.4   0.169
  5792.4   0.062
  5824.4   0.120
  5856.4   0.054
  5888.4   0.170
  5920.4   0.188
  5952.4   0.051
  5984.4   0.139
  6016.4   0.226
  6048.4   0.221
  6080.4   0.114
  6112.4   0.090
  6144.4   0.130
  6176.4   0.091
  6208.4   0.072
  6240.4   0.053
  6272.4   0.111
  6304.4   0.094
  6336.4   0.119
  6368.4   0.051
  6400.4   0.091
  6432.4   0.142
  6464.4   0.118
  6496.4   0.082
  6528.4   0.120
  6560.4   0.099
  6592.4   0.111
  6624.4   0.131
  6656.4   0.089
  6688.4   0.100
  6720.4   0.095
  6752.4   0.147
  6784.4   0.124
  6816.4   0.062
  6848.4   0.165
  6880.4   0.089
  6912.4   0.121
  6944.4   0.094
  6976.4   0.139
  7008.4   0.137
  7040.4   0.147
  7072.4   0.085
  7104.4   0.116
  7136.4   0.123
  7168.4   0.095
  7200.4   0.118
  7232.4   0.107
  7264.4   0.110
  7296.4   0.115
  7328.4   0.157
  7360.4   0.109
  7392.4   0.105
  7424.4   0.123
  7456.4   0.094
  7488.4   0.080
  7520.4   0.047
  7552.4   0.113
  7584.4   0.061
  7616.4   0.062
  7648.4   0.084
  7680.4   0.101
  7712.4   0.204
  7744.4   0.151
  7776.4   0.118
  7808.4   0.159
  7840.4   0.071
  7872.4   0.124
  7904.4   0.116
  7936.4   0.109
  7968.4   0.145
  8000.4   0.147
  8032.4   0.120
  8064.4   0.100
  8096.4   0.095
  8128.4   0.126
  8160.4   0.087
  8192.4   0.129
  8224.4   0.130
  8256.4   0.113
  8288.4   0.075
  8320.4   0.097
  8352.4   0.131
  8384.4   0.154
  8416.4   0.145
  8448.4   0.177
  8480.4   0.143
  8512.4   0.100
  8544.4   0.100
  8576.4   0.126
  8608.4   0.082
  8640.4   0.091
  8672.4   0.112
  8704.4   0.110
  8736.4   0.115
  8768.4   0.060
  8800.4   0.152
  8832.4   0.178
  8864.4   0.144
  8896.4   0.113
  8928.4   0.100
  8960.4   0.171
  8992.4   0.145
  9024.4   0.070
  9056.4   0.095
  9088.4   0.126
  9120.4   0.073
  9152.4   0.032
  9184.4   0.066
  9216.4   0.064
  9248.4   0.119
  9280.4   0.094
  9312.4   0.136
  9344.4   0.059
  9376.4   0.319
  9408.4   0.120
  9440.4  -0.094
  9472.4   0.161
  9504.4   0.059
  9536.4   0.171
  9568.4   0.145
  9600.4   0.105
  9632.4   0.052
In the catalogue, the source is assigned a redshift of 1.63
